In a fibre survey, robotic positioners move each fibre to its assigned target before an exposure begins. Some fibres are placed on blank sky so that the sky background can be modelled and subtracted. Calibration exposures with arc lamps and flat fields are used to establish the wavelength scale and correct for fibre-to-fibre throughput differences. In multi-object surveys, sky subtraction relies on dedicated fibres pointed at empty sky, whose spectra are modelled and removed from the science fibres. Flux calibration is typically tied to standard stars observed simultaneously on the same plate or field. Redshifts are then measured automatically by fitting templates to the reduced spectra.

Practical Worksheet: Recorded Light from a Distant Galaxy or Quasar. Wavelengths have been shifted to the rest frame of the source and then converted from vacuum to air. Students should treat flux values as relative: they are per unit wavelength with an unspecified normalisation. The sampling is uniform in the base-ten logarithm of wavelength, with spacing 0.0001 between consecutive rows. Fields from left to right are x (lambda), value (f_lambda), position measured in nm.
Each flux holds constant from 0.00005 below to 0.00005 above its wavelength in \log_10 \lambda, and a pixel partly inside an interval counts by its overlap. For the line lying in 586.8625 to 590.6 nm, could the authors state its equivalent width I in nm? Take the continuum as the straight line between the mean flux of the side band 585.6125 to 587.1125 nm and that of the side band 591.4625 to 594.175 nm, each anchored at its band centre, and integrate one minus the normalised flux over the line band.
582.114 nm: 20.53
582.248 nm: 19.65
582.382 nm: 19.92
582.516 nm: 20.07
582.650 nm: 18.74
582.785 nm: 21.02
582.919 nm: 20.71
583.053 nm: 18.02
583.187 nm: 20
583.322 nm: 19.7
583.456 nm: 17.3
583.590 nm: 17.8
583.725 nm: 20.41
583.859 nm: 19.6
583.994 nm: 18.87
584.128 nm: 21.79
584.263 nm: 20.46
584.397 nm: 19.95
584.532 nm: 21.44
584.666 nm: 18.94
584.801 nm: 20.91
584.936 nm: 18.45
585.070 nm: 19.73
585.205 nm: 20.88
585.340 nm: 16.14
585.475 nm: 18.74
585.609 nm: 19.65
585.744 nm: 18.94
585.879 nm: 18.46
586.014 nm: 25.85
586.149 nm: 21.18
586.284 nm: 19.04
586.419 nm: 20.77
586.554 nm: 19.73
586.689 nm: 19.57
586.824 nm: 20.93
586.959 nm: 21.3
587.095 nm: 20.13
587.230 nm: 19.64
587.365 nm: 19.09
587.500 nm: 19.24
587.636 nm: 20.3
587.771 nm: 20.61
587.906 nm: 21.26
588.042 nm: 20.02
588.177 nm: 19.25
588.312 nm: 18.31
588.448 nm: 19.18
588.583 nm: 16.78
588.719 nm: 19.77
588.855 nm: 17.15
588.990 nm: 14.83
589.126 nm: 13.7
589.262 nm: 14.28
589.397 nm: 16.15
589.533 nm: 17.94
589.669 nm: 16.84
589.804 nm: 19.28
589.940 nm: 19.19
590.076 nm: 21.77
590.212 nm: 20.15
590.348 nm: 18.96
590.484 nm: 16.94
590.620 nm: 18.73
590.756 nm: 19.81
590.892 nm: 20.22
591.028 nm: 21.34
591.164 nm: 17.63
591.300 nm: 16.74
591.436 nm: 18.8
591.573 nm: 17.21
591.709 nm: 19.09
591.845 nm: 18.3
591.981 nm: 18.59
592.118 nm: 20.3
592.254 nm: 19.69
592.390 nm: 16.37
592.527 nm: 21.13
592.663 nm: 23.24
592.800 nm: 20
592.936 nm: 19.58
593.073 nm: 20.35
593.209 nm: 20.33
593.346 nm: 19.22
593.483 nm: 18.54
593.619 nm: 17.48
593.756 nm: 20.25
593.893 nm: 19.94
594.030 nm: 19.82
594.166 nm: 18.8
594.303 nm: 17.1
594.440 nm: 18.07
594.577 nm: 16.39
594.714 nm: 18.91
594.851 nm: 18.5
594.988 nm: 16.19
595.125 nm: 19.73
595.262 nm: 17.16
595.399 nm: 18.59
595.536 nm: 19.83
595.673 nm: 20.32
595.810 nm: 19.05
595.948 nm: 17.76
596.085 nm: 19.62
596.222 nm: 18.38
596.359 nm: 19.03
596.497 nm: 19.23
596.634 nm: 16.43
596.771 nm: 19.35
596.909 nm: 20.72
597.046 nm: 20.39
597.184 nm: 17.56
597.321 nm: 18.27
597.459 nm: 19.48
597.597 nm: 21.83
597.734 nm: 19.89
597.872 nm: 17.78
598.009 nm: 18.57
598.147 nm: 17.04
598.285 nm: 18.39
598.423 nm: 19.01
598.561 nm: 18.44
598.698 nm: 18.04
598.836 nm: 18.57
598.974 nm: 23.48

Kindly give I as 0.28 nm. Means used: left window 20.5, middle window 18.6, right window 19.4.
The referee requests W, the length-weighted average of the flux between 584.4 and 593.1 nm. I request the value 19.2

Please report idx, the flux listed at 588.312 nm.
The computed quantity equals 18.31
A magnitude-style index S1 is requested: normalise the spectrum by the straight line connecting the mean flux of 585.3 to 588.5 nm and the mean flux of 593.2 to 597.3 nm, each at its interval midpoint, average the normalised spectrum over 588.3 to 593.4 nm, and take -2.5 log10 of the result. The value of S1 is 0.04 mag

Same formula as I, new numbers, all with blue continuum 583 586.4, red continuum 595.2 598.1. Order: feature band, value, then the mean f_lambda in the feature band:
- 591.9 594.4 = -0.03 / 19.5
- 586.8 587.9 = -0.04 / 20.2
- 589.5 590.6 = 0.03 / 18.9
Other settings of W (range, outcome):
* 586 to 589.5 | 19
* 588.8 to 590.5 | 17.5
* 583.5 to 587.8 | 19.9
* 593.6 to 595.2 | 18.4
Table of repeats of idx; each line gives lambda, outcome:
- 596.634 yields 16.43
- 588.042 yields 20.02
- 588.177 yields 19.25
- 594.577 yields 16.39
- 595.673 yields 20.32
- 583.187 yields 20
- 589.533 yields 17.94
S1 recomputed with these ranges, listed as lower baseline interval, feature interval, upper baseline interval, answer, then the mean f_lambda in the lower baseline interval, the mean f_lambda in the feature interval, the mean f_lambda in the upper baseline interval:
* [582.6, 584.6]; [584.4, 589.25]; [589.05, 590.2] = -0.05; 19.7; 19.4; 17.5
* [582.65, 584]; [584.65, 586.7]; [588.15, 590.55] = -0.06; 19.3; 19.8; 17.8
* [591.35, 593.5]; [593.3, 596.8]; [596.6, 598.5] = 0.03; 19.4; 18.6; 18.9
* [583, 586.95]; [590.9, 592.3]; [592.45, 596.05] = 0.03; 19.8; 18.8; 19.1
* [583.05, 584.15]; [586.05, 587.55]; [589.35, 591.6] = -0.07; 19.2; 20.2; 18.7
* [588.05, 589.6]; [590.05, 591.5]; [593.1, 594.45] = -0.07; 17.1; 19.1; 19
